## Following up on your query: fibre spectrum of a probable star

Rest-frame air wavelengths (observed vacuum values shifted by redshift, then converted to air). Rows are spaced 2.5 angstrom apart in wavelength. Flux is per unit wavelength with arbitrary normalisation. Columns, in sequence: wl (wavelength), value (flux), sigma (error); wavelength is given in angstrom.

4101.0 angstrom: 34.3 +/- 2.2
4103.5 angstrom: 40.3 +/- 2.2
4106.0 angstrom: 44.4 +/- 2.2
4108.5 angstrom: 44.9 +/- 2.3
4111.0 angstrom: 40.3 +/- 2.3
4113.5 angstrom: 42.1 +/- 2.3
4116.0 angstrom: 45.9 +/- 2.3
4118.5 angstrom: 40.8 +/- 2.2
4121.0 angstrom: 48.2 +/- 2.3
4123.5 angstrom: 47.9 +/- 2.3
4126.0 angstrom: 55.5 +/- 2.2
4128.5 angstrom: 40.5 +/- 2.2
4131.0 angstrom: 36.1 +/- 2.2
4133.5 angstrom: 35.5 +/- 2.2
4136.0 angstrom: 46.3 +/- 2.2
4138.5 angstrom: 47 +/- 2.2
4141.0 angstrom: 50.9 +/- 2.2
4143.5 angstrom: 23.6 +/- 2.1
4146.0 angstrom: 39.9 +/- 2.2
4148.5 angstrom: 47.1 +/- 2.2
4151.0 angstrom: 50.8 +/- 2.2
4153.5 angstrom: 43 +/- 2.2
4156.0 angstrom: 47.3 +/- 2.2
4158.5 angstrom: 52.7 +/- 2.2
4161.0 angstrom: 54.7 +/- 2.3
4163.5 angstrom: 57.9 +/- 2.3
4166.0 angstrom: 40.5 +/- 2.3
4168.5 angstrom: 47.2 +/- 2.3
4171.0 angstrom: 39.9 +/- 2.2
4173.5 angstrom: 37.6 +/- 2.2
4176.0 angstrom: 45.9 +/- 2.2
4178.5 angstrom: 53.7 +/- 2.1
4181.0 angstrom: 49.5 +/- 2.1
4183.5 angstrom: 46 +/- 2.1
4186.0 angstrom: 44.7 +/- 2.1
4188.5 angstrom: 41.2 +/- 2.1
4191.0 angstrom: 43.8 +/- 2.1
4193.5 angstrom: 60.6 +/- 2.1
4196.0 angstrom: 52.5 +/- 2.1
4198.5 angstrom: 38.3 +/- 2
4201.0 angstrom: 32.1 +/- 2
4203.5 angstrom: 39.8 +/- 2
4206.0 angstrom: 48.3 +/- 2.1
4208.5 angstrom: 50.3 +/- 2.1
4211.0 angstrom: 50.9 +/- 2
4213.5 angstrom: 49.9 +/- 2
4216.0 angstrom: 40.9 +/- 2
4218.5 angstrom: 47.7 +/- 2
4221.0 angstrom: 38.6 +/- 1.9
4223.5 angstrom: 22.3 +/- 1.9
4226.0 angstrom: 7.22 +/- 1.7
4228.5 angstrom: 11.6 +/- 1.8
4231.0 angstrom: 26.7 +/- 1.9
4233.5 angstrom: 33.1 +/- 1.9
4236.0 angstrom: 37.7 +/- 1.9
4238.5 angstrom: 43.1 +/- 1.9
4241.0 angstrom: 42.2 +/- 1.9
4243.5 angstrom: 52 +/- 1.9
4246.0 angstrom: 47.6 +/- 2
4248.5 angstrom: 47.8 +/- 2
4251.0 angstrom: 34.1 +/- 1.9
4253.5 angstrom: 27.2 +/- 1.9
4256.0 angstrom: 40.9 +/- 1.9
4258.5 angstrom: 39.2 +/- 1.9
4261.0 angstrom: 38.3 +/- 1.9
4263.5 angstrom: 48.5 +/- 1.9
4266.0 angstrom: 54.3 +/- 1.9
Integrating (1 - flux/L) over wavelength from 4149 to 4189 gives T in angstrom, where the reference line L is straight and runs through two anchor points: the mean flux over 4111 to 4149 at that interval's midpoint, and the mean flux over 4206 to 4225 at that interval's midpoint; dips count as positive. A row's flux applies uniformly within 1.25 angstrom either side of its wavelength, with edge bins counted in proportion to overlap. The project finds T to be -3.9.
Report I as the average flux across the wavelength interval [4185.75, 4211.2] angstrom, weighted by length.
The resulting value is 45.5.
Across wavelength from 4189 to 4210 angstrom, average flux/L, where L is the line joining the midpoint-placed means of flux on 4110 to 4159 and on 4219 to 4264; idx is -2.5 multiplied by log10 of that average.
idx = -0.18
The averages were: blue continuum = 44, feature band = 45.6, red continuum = 35.4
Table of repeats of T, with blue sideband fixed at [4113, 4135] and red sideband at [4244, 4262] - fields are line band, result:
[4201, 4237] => 4.4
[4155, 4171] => -2.5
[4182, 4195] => -1.8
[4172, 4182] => -1.0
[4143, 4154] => 0.3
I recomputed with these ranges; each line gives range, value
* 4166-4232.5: 41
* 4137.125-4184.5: 46.1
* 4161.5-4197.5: 47.3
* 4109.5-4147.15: 42.7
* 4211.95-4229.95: 31.5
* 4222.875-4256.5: 33.9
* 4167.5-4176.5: 42.3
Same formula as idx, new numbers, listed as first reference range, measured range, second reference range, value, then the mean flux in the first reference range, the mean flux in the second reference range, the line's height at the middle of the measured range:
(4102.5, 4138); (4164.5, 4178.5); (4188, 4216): 0.04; 43.6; 46.1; 45.1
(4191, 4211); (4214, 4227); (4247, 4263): 0.31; 46.2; 38.6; 43.4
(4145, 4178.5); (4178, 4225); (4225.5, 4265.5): -0.06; 46.8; 37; 42.1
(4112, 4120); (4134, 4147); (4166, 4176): 0.03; 43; 42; 42.6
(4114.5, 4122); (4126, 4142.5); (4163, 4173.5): 0.03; 44.8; 44.5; 44.7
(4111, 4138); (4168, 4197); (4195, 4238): -0.19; 43.8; 37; 39.5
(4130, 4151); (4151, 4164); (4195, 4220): -0.20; 41.5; 44.9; 42.3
